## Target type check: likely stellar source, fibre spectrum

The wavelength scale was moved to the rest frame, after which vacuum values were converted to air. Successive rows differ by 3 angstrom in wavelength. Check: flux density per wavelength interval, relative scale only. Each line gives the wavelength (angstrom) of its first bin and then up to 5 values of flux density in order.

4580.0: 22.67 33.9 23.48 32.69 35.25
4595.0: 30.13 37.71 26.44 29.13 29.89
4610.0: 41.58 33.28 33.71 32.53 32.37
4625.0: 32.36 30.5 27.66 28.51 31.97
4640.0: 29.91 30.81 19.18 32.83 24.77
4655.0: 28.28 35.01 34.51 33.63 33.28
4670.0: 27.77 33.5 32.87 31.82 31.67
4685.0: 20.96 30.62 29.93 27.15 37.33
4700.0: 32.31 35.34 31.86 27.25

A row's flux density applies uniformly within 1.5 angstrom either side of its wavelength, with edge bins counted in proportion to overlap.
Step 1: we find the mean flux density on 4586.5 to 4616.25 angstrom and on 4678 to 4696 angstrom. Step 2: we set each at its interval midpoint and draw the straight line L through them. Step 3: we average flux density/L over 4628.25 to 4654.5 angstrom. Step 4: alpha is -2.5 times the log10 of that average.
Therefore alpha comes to 0.09 mag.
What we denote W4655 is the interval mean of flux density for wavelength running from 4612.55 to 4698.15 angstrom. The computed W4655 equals 30.6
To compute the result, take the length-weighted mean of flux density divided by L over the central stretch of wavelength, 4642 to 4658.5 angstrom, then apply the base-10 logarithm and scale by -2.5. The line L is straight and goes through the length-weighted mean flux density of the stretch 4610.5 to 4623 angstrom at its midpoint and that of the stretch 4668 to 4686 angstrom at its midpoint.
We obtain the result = 0.13 mag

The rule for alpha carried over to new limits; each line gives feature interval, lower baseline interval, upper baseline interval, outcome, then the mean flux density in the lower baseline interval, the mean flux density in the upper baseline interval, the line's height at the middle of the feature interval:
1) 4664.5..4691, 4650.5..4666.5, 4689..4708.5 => 0.04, 31.4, 32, 31.7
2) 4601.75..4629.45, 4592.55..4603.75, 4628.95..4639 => -0.07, 31.5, 29.5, 30.5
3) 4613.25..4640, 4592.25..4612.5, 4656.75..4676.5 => 0.05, 32.7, 32.9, 32.8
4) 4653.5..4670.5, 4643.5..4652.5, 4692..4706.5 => -0.15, 26.3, 32.8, 28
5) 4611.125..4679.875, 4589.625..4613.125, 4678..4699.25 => 0.02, 32.9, 30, 31.4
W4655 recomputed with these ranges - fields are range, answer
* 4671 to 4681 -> 32.4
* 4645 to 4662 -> 29.2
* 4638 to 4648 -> 27.2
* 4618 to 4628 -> 32.1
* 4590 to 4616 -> 33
